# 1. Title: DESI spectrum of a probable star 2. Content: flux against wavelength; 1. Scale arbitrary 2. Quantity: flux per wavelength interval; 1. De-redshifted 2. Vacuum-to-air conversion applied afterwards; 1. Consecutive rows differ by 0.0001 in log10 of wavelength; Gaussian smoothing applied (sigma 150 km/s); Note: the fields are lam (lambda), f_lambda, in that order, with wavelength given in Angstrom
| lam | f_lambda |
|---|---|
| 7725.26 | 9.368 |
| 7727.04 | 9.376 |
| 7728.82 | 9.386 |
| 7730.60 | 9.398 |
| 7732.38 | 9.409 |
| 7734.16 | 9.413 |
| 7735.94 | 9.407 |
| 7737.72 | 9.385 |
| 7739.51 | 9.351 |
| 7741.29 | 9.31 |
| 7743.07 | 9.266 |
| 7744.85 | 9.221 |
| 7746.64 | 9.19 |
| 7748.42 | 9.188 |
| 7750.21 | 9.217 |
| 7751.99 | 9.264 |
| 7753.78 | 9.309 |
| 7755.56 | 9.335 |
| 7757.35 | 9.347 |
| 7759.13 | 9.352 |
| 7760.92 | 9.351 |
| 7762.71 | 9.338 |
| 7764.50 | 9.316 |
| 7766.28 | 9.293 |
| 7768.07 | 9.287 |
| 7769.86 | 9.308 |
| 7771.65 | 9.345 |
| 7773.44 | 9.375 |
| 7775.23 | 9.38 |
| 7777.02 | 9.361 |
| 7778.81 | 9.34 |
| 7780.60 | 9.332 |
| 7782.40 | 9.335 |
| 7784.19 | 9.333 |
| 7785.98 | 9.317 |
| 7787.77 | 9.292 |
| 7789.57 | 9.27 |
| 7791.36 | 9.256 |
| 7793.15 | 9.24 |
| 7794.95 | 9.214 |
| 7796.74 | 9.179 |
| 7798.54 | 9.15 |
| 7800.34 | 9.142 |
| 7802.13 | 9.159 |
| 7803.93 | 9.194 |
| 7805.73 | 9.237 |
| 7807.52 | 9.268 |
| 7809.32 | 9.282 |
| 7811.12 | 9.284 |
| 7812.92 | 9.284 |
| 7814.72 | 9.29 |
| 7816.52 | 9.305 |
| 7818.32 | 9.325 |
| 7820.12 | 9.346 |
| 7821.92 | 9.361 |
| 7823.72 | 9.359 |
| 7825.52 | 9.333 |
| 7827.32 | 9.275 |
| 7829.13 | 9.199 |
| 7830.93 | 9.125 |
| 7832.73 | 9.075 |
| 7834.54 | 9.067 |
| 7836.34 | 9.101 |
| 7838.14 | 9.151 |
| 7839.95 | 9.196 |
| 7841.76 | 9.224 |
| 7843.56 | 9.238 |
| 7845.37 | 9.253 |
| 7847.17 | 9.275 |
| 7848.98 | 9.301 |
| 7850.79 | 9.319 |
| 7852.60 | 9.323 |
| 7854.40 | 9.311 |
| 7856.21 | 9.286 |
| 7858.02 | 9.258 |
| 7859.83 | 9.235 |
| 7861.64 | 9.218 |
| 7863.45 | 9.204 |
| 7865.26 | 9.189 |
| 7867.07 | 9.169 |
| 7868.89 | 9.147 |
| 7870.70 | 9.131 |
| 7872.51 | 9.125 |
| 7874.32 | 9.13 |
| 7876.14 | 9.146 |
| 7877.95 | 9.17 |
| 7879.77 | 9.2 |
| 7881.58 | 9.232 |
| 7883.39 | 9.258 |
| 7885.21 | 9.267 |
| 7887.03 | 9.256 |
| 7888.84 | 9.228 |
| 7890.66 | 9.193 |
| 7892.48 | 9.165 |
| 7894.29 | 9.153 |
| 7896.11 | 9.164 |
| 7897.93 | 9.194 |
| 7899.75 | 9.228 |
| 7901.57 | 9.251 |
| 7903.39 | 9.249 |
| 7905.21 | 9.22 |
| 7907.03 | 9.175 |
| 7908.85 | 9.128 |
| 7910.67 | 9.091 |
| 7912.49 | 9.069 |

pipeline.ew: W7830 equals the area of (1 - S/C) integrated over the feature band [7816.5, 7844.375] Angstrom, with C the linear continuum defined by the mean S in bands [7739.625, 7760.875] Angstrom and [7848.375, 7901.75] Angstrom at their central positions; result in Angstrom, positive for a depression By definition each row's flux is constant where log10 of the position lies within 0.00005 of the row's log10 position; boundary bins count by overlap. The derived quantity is 0.0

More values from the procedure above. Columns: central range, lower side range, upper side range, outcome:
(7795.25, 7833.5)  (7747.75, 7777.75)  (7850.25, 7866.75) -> 0.2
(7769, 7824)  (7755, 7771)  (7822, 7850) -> -0.1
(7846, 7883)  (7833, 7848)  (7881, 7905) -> -0.1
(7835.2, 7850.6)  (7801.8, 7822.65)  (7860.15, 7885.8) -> 0.0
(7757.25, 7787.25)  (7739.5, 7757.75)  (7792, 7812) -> -0.3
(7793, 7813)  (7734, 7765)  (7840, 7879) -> 0.1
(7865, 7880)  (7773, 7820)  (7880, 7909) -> 0.1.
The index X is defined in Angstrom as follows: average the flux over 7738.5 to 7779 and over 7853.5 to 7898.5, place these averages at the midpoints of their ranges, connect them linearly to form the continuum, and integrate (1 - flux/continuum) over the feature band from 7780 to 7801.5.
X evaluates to 0.06 Angstrom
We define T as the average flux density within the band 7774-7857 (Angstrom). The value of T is 9.26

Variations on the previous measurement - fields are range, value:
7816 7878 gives 9.23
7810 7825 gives 9.32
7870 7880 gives 9.14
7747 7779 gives 9.32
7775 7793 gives 9.32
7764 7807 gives 9.28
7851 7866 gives 9.26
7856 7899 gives 9.19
